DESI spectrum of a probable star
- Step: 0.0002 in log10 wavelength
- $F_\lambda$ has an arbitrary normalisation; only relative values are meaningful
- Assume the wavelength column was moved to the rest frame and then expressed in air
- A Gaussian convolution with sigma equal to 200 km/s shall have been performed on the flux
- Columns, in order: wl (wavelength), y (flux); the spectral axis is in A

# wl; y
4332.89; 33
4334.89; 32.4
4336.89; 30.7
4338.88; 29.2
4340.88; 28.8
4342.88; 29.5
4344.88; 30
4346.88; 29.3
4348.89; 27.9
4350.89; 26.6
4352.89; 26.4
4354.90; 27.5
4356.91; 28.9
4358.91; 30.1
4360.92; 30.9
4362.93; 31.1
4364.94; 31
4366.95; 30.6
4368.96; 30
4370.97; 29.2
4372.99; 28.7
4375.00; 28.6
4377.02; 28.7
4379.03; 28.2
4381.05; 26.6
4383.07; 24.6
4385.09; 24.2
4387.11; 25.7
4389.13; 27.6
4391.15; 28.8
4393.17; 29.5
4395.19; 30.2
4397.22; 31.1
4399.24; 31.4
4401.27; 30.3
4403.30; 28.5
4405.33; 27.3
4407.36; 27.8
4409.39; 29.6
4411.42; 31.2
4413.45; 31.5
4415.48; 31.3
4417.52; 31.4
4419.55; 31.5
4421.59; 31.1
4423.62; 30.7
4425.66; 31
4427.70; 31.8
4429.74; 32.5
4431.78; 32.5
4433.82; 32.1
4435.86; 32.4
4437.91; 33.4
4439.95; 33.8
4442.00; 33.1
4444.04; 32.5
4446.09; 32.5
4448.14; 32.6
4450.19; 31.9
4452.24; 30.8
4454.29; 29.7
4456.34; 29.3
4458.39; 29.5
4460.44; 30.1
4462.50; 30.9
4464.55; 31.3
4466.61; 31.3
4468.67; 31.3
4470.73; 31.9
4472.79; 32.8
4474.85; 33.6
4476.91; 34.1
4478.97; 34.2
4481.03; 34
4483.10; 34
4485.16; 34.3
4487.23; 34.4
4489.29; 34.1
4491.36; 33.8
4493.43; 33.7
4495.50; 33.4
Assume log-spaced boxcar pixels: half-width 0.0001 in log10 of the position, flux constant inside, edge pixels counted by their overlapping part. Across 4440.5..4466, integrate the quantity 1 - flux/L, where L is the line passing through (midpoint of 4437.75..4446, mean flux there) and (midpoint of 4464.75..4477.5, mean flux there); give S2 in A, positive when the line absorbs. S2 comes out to 1.2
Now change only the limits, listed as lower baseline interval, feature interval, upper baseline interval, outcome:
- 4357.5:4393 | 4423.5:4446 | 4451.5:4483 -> -1.33 A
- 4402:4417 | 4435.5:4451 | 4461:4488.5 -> -0.73 A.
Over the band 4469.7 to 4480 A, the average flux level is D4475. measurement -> 33.3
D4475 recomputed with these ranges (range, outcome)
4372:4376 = 28.7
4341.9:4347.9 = 29.6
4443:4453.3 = 32.1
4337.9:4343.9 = 29.2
